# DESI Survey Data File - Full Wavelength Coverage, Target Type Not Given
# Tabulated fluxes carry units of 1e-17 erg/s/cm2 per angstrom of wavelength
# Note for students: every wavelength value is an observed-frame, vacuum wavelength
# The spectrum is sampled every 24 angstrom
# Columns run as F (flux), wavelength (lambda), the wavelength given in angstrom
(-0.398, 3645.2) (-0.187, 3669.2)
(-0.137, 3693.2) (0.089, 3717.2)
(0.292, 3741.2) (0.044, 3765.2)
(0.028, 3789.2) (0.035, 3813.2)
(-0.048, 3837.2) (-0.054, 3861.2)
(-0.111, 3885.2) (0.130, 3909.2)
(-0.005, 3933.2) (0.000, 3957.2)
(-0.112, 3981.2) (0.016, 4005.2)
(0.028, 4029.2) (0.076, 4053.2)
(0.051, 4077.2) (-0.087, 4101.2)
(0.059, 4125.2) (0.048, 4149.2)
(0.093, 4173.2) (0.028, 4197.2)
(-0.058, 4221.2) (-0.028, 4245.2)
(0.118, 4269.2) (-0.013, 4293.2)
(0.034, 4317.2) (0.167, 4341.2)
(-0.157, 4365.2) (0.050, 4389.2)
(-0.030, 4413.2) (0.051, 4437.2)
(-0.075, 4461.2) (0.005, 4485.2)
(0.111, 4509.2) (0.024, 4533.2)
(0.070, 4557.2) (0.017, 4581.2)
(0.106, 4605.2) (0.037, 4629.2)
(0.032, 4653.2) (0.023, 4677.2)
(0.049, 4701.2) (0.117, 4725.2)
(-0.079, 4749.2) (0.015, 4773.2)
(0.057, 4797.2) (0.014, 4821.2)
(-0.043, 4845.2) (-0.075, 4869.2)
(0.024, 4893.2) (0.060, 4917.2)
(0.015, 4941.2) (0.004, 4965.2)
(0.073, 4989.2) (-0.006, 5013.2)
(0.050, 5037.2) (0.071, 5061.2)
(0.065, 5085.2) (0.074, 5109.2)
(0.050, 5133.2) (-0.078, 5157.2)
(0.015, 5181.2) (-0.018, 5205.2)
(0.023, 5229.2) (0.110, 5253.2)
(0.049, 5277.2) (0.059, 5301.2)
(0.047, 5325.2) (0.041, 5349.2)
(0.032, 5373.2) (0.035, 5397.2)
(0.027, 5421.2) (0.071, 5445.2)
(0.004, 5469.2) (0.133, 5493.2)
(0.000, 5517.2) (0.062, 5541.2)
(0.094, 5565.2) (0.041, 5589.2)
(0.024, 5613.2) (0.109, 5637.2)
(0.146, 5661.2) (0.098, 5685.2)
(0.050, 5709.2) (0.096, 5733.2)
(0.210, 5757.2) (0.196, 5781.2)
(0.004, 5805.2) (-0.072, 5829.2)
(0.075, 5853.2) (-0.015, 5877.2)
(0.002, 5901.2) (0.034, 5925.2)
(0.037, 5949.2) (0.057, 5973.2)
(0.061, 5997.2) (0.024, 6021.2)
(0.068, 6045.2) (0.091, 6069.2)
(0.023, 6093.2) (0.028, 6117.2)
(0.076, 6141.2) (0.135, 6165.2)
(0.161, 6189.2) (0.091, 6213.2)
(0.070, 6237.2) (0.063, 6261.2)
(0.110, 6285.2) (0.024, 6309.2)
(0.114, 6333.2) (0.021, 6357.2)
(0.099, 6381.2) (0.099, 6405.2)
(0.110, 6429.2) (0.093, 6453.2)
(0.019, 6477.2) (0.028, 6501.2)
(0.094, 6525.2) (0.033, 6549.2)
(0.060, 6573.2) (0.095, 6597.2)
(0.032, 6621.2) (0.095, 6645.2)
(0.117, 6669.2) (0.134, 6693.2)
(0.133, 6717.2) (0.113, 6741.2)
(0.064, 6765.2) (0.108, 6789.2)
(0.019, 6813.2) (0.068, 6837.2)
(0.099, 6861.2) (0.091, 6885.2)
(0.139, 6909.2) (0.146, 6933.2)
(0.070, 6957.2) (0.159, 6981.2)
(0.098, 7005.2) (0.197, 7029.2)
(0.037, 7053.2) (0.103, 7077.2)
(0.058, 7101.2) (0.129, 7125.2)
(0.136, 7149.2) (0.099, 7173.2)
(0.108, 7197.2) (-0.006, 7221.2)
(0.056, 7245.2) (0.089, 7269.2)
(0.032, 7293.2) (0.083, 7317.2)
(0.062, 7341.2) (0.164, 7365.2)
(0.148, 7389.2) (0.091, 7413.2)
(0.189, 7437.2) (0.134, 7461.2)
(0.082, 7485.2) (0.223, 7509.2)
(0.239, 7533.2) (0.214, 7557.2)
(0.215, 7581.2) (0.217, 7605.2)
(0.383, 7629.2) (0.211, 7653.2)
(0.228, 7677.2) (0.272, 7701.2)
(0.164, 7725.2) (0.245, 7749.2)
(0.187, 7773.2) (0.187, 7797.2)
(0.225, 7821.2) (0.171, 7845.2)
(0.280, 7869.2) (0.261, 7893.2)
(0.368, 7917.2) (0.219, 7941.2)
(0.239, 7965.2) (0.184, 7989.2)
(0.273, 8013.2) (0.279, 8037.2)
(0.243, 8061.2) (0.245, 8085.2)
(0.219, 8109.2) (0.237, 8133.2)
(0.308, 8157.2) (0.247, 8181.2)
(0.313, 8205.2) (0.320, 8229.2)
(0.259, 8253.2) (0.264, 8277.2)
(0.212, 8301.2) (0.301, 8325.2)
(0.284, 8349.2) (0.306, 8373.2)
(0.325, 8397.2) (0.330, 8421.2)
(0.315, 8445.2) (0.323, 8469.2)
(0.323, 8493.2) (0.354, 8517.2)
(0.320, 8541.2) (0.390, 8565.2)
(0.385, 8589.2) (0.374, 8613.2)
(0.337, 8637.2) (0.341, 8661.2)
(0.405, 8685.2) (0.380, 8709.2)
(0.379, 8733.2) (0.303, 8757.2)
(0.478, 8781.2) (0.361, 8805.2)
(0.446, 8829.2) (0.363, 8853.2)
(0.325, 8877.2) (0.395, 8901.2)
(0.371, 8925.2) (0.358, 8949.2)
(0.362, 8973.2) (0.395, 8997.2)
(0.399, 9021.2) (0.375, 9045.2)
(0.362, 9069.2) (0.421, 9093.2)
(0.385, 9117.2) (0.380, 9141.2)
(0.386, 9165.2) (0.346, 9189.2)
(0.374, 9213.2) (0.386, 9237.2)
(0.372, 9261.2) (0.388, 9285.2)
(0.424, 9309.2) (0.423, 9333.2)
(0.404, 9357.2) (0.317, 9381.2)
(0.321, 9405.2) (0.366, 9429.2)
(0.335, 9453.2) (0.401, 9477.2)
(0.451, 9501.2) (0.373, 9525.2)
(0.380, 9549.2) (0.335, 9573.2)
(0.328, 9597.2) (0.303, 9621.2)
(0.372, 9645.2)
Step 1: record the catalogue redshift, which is 0.88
